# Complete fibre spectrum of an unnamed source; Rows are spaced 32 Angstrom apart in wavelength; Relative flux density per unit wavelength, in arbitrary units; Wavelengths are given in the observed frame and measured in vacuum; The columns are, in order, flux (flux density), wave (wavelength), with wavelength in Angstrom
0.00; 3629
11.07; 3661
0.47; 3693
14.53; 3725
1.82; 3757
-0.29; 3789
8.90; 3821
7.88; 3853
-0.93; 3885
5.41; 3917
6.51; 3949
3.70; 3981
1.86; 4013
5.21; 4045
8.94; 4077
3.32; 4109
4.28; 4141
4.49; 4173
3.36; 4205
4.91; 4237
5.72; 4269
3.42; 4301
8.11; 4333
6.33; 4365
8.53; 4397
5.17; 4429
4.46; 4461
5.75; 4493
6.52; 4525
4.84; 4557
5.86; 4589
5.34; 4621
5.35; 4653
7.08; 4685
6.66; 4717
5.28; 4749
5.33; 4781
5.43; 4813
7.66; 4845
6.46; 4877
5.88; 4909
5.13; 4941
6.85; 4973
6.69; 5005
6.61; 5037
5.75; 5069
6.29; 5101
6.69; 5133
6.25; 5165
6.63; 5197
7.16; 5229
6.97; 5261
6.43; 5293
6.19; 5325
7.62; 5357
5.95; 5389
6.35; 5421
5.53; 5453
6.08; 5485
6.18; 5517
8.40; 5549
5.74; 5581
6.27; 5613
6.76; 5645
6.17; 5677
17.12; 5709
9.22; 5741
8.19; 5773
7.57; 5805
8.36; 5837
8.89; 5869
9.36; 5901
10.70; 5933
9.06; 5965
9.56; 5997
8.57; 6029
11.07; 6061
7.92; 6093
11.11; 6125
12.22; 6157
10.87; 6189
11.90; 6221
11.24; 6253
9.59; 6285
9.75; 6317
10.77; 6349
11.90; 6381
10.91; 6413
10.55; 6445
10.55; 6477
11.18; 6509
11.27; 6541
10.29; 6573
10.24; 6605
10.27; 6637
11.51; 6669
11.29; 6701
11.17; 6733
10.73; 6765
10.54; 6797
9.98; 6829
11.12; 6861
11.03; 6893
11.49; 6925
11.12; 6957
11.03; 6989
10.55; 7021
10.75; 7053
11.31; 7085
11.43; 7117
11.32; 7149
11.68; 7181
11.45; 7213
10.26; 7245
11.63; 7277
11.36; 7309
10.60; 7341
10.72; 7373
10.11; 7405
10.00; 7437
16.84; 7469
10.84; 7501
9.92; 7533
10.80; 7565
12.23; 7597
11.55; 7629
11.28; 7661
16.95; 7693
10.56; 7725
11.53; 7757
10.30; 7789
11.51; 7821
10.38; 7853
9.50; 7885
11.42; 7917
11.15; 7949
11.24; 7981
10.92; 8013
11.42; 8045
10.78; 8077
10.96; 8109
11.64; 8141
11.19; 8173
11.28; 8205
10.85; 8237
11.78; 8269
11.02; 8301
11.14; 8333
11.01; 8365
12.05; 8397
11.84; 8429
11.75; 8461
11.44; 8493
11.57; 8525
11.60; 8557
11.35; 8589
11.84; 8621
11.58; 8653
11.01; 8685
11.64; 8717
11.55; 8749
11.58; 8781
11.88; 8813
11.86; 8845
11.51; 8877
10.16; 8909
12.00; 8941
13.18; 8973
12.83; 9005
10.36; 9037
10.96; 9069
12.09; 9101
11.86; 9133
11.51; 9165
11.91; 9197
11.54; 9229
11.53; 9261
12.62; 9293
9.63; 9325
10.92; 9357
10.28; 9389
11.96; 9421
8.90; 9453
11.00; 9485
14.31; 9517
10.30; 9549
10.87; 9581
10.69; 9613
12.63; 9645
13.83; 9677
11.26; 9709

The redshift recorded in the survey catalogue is 0.53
